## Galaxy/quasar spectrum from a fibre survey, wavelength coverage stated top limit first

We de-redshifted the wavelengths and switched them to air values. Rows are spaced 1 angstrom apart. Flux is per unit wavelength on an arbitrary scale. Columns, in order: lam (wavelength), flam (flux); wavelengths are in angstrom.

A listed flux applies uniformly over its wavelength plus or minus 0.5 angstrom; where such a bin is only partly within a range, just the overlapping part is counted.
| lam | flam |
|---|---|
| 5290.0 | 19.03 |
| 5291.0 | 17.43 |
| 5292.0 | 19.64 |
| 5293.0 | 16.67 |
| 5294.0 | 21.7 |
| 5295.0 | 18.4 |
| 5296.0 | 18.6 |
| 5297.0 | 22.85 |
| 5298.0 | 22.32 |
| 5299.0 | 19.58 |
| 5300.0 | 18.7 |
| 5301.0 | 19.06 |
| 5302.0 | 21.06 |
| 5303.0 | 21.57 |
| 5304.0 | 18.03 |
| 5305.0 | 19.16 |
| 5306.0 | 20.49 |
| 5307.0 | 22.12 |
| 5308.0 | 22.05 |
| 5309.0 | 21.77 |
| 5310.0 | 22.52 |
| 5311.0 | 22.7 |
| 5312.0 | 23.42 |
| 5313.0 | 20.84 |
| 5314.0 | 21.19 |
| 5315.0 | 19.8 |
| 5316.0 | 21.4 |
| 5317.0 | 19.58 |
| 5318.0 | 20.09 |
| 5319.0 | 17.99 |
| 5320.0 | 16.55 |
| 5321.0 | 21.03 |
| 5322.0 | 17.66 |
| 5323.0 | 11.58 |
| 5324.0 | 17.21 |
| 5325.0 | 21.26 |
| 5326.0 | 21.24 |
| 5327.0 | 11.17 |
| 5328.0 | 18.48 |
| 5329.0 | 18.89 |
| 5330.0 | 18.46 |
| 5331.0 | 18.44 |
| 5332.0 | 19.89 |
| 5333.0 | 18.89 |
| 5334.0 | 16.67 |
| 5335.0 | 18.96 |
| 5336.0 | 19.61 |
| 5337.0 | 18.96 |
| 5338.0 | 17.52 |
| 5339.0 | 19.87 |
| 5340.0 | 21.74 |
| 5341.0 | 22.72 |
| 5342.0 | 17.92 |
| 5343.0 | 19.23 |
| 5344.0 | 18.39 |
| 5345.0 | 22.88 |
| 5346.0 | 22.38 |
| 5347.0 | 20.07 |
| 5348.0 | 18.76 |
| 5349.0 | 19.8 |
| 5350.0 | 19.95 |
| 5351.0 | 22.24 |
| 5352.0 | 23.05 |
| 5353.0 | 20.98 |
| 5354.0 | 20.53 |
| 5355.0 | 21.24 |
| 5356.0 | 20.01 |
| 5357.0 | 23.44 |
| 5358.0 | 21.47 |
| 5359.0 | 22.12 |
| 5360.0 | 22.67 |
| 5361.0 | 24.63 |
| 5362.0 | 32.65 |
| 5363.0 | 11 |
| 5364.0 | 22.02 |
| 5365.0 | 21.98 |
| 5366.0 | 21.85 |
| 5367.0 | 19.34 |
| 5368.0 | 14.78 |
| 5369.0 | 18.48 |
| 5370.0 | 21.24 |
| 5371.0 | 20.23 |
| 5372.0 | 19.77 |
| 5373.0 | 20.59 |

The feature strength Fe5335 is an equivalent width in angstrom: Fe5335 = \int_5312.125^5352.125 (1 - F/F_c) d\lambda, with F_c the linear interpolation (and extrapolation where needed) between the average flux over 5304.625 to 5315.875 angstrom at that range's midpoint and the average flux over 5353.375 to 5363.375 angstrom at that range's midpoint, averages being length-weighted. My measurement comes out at 4.5 angstrom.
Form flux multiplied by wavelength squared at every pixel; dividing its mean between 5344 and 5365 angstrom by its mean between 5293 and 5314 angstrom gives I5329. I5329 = 1.1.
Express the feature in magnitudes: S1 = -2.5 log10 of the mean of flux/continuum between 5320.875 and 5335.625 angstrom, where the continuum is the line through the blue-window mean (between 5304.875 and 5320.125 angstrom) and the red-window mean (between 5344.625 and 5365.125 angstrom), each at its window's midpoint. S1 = 0.18 mag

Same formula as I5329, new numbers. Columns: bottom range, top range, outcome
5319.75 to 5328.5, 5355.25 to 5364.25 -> 1.29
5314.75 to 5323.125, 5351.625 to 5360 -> 1.18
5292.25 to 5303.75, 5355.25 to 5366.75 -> 1.13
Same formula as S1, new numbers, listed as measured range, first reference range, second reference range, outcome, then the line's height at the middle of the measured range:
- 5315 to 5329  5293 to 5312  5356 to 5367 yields 0.164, 21.2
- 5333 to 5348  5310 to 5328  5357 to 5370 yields 0.024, 20.1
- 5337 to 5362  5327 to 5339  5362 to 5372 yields -0.116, 19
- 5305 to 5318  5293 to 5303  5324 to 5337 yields -0.101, 19.4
